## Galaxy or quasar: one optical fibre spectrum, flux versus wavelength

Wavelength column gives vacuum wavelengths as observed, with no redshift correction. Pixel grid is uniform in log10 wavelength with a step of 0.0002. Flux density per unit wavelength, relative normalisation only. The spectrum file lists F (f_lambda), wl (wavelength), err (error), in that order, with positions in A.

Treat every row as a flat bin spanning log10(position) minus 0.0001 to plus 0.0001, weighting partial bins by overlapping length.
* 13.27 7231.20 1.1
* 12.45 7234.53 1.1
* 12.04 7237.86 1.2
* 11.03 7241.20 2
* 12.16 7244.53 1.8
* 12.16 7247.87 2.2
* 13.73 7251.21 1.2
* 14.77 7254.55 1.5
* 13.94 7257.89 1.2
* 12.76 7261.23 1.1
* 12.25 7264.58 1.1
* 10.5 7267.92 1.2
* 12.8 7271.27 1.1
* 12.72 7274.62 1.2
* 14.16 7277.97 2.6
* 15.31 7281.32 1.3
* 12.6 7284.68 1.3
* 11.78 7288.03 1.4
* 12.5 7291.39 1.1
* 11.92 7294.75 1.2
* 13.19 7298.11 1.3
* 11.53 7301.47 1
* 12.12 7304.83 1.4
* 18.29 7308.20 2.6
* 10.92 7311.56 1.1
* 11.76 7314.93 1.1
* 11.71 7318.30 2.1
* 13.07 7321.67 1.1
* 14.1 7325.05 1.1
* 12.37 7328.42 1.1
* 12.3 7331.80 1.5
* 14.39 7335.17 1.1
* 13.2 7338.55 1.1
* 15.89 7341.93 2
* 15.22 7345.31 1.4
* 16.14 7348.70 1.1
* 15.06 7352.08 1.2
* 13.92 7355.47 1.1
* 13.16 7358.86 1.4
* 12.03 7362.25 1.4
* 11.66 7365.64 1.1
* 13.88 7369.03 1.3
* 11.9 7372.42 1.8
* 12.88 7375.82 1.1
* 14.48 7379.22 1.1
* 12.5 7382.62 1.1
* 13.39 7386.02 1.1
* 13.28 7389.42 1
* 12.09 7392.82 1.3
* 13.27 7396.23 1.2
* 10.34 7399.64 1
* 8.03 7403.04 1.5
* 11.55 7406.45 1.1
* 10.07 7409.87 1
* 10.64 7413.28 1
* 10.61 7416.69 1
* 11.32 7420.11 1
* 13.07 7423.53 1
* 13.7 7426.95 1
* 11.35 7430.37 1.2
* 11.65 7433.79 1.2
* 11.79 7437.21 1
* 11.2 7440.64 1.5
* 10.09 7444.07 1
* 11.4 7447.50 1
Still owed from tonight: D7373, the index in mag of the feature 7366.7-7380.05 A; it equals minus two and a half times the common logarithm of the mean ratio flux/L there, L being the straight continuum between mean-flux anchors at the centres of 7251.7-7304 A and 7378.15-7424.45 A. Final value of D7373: -0.10 mag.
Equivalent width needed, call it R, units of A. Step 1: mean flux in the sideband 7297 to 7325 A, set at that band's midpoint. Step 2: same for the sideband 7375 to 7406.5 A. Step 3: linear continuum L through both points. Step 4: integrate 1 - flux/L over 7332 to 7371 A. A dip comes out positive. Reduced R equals -4.44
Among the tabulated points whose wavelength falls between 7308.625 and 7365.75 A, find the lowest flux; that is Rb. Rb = 10.92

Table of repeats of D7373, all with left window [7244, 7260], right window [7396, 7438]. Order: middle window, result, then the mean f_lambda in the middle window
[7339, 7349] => -0.250 mag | 15.4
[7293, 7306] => 0.052 mag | 12.2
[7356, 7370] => -0.066 mag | 12.7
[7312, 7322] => 0.059 mag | 11.9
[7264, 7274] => 0.112 mag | 11.9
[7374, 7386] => -0.133 mag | 13.3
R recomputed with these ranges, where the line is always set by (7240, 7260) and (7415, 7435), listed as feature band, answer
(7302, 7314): -0.73 A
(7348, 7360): -2.05 A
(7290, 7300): 0.17 A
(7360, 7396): -1.75 A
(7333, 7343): -1.46 A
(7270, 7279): -0.22 A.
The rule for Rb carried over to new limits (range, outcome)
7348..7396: 11.66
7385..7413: 8.03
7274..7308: 11.53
